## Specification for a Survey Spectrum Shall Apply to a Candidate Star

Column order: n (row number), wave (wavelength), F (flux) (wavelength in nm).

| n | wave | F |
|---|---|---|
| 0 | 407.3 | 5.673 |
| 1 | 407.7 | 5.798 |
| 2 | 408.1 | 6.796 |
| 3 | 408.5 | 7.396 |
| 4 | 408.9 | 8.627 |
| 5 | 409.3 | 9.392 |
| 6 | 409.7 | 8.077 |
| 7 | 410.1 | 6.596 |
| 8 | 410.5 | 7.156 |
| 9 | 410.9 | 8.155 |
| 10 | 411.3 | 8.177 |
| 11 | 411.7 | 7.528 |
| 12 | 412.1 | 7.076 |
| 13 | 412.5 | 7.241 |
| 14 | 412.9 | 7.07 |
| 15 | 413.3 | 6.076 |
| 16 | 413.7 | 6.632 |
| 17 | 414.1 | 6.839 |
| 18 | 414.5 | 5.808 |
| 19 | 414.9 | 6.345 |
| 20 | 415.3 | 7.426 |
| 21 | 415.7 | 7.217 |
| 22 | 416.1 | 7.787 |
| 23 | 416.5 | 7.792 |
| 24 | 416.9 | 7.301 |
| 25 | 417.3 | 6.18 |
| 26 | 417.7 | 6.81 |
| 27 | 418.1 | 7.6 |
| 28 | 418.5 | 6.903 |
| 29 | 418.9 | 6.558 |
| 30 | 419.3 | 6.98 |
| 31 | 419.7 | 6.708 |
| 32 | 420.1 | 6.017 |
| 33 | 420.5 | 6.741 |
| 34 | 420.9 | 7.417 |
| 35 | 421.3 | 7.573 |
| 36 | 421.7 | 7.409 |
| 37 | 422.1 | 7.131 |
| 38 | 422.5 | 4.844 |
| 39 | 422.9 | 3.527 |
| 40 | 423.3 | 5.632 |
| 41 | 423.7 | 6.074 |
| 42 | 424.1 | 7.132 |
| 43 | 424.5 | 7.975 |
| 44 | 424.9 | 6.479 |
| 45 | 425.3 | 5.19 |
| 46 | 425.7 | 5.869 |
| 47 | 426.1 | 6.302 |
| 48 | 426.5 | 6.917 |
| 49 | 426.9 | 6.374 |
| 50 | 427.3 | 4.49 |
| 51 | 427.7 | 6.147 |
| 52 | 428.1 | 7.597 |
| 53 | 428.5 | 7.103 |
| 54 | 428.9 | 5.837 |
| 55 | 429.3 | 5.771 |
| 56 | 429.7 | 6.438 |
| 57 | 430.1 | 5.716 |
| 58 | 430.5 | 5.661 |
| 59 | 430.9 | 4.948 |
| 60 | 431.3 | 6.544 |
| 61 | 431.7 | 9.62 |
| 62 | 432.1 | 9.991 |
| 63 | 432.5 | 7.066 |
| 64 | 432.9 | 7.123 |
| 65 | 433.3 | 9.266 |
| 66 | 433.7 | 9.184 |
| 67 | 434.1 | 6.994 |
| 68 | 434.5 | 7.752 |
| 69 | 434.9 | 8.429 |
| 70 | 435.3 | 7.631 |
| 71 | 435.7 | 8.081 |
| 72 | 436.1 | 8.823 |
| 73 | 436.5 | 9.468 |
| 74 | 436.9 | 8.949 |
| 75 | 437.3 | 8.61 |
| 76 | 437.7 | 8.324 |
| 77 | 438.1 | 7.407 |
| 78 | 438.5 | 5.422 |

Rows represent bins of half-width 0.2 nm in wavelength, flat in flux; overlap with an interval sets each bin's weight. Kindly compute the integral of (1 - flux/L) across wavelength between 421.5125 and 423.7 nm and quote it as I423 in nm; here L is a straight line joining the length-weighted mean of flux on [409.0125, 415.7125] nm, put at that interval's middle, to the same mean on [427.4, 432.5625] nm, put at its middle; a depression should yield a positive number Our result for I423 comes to 0.39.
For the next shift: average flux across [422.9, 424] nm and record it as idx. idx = 5.55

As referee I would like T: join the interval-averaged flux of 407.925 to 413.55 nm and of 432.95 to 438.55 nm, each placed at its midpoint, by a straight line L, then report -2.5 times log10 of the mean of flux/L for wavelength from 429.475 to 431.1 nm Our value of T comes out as 0.38 mag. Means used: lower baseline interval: 7.52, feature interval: 5.69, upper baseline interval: 8.21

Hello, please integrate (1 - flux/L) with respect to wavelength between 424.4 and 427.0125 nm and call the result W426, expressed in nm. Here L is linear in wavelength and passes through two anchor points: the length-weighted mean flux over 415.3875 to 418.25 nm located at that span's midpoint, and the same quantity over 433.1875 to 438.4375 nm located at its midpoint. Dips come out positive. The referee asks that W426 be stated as 0.45 nm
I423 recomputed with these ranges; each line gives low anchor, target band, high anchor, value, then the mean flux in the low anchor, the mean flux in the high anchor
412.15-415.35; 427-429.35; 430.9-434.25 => 0.467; 6.66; 8.05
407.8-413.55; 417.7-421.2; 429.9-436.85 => 0.335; 7.49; 7.81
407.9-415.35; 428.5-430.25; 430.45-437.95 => 0.403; 7.28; 8.07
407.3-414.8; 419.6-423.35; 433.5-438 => 0.667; 7.19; 8.36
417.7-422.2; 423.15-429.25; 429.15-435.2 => 0.729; 6.99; 7.38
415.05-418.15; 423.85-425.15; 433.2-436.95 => 0.111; 7.23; 8.42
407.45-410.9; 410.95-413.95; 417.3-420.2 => 0.038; 7.49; 6.78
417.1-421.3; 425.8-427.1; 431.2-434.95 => 0.186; 6.83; 8.23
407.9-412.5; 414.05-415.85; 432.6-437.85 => 0.258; 7.7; 8.33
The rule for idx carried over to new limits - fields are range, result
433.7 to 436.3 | 8.05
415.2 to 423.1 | 6.79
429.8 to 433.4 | 7.25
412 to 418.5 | 6.95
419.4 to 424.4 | 6.4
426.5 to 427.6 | 5.77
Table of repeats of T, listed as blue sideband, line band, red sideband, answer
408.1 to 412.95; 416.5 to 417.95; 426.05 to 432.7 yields 0.06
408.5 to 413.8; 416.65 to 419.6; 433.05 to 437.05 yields 0.13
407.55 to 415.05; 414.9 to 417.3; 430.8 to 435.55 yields 0.01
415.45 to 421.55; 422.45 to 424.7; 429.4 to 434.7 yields 0.21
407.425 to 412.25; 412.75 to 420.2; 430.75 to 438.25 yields 0.13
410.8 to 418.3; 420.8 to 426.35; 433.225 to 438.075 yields 0.21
